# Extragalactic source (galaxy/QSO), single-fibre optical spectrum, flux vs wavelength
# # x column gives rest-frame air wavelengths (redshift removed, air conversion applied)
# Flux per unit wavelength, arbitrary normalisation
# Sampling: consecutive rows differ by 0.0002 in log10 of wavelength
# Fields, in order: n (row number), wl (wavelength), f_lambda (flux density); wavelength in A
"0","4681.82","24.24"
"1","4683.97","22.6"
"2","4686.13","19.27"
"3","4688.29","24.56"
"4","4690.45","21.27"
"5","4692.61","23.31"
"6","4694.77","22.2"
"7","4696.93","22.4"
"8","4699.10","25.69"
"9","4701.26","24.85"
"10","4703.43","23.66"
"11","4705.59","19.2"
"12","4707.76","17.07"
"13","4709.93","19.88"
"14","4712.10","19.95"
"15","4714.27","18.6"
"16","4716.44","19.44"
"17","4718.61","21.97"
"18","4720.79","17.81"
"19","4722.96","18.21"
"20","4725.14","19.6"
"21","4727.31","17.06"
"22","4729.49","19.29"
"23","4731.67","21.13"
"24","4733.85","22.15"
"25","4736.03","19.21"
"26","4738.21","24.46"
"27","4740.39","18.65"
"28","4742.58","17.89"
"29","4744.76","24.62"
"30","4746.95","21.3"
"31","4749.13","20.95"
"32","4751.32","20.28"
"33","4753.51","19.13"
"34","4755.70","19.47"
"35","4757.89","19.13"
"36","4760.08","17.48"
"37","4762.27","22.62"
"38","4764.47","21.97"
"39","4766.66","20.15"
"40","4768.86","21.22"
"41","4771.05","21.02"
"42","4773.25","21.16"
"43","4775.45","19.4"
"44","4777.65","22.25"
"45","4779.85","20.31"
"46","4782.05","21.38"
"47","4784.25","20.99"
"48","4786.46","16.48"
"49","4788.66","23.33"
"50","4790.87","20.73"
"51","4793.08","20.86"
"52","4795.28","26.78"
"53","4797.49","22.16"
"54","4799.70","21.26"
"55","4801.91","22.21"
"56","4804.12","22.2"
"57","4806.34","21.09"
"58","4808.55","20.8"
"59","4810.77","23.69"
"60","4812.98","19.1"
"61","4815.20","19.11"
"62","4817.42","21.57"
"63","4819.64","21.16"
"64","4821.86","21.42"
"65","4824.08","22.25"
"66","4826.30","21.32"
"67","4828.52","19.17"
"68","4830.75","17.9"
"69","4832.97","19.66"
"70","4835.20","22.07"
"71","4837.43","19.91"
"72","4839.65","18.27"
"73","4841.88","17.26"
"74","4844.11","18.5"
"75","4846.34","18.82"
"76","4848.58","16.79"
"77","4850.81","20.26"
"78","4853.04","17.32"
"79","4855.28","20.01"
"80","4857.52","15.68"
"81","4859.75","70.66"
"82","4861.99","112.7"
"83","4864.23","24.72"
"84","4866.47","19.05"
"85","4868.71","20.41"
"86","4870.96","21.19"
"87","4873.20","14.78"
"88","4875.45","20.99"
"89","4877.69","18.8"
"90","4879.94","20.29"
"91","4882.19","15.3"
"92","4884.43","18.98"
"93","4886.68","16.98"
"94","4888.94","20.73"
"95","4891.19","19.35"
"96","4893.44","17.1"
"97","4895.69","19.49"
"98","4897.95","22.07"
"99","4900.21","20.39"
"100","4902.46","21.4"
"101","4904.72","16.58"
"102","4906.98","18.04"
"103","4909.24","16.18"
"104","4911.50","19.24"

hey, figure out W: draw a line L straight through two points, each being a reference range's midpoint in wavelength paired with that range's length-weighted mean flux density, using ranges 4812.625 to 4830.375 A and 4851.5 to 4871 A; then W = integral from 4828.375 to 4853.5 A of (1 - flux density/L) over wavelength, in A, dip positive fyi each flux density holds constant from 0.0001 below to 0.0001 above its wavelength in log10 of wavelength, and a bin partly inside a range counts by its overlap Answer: 8.1 A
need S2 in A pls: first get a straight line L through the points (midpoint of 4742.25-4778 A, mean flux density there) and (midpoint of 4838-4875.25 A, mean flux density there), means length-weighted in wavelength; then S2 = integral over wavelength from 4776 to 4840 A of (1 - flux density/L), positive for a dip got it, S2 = 7.9 A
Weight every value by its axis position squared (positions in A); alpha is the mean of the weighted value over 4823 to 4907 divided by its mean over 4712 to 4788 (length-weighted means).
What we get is 1.20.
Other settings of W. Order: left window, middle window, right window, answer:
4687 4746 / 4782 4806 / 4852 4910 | 1.0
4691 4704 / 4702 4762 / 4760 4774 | 6.3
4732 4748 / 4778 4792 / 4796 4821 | 0.4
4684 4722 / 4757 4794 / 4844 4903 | 3.4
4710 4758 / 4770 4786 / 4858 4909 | 0.7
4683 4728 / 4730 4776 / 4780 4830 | 1.0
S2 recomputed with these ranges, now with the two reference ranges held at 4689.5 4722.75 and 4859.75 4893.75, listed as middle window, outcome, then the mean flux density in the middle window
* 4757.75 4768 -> 1.2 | 20.4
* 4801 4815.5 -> 2.0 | 21.3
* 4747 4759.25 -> 1.5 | 19.9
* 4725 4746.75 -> 1.6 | 20.5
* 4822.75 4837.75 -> 3.0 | 20.4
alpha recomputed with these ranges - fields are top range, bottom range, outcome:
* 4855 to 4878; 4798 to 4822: 1.62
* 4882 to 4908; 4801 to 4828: 0.92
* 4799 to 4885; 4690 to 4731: 1.21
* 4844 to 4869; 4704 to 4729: 1.79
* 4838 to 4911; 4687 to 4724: 1.18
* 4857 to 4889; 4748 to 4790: 1.49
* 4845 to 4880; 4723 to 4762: 1.49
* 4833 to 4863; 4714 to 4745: 1.54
